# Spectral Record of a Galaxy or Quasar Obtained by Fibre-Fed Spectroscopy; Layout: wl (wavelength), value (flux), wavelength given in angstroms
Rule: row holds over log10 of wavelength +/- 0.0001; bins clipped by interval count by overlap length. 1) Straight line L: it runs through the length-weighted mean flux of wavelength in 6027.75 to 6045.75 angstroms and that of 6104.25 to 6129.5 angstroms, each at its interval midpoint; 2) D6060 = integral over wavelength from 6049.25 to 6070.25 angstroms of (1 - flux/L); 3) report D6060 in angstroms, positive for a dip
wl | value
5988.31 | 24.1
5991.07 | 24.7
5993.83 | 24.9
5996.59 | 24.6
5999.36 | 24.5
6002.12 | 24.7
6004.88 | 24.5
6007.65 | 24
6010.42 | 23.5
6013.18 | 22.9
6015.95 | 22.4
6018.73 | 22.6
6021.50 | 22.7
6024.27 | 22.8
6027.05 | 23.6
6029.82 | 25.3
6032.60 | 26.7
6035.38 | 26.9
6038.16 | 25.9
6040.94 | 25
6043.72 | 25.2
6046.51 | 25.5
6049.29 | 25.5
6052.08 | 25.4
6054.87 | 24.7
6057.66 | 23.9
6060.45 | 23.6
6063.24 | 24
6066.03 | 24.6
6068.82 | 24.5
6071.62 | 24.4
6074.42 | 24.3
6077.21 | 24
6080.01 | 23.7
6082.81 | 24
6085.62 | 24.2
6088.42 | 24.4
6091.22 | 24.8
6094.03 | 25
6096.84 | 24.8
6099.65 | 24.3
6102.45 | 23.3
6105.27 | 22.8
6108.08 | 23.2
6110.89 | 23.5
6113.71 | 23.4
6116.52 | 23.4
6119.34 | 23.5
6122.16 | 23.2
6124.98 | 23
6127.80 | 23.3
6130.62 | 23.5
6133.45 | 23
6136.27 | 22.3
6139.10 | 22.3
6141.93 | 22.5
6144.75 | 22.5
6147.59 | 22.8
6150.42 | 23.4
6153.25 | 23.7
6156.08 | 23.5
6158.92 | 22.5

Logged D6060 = 0.5 angstroms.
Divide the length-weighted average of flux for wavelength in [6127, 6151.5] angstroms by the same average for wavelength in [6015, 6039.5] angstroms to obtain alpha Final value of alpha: 0.9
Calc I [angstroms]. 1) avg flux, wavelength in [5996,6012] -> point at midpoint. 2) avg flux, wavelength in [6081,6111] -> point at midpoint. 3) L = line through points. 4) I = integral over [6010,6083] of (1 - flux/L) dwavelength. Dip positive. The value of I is -0.6 angstroms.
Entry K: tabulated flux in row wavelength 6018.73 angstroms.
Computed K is 22.6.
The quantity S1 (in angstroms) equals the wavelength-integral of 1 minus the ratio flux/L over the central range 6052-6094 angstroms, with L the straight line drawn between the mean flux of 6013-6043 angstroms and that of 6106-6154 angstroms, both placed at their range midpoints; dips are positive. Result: -0.9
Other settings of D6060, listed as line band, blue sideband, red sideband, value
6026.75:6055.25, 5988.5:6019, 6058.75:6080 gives -1.69 angstroms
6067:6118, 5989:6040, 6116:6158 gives -1.09 angstroms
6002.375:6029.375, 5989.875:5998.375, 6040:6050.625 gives 1.74 angstroms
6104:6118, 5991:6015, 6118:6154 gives -0.03 angstroms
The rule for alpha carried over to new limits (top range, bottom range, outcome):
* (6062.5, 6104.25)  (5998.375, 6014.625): 1.01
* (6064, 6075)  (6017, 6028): 1.07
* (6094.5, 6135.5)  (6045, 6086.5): 0.96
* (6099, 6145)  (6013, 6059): 0.94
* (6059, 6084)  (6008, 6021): 1.05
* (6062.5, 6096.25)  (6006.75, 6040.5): 1.01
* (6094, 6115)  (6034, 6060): 0.94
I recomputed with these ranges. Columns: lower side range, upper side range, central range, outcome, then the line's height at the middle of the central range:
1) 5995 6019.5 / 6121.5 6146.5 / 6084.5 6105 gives -1.1 angstroms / 23.1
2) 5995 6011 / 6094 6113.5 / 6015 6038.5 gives -0.1 angstroms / 24.2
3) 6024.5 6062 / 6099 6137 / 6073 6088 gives 0.1 angstroms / 24.2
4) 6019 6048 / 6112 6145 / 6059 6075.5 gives 0.0 angstroms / 24.2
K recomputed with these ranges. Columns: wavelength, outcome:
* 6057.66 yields 23.9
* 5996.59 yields 24.6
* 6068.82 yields 24.5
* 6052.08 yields 25.4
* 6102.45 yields 23.3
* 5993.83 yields 24.9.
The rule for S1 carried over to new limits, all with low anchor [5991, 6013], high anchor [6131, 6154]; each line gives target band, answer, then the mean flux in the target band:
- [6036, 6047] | -0.73 angstroms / 25.5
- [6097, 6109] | -0.16 angstroms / 23.6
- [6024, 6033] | -0.21 angstroms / 24.6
